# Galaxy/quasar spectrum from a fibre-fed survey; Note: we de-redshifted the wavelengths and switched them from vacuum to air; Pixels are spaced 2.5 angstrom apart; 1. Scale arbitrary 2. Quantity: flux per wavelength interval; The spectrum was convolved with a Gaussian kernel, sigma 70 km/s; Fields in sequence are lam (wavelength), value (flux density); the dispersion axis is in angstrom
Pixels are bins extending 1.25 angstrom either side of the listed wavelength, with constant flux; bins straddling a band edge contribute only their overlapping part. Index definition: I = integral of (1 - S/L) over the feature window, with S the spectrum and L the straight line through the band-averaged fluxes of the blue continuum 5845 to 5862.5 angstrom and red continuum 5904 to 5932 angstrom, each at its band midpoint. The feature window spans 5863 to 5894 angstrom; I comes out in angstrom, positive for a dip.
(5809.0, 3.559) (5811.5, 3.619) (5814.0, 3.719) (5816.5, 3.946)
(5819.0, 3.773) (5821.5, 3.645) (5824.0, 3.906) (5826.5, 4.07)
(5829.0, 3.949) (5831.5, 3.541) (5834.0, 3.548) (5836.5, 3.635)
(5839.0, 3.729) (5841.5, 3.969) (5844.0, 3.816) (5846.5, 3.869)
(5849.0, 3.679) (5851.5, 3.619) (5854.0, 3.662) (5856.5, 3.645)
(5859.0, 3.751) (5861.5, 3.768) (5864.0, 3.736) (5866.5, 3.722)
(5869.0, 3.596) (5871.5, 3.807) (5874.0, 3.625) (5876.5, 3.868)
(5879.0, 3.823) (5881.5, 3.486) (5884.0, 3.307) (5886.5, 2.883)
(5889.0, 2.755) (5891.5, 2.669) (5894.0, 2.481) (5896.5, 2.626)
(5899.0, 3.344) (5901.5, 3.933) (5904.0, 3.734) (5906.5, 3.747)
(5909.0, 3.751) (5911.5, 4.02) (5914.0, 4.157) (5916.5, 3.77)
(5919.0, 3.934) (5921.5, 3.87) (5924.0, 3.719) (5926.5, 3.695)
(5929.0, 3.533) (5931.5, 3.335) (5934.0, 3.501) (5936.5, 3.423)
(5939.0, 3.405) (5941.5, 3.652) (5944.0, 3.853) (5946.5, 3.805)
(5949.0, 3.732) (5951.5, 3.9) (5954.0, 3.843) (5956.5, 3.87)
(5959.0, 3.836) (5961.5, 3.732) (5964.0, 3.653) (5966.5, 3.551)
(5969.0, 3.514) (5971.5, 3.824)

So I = 2.83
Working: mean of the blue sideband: 3.71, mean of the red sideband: 3.79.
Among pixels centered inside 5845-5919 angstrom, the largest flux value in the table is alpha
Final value 4.157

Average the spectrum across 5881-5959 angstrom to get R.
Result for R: 3.55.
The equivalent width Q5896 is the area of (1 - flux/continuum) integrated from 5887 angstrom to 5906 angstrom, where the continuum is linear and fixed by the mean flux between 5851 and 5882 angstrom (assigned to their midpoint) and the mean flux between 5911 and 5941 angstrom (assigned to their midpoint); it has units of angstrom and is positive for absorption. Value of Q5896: 3.1 angstrom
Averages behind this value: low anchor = 3.71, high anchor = 3.69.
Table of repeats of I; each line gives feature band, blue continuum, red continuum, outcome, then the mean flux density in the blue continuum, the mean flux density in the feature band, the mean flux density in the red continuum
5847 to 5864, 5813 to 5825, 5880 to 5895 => -1.8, 3.8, 3.7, 2.95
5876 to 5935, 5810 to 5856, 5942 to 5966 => 4.4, 3.76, 3.49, 3.79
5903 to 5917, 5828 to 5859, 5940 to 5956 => -0.4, 3.72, 3.87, 3.79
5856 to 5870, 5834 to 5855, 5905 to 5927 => 0.2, 3.74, 3.71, 3.86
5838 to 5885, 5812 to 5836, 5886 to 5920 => -1.3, 3.78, 3.71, 3.42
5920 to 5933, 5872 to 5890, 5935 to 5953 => -0.1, 3.42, 3.63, 3.68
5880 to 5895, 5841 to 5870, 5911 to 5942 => 3.1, 3.73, 2.95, 3.69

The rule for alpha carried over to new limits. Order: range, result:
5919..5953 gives 3.934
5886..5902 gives 3.933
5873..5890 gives 3.868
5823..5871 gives 4.07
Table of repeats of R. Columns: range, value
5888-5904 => 3.03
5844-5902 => 3.46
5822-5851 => 3.78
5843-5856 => 3.72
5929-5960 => 3.67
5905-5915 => 3.91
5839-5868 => 3.75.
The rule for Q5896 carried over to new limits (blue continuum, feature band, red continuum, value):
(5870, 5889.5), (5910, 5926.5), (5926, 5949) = -1.6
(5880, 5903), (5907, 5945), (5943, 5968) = -3.0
